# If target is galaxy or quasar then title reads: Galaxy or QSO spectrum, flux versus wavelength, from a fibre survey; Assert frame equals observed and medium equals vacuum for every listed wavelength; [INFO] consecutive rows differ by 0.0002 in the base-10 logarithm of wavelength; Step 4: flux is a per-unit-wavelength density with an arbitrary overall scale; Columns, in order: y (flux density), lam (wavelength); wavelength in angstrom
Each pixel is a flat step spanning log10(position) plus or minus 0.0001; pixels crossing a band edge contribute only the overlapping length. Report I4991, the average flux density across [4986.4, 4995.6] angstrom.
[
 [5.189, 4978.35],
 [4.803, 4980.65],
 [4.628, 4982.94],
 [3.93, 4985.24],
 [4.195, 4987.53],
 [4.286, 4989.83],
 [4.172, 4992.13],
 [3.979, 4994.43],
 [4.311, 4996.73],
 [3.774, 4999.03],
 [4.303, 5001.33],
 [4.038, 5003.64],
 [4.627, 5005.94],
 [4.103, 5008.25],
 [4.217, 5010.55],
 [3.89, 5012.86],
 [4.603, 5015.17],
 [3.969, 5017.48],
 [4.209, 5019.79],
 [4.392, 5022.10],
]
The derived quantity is 4.16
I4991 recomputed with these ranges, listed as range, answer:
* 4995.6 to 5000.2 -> 4.05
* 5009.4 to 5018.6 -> 4.17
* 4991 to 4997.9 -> 4.15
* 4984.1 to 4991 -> 4.14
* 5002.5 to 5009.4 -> 4.26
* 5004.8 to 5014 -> 4.21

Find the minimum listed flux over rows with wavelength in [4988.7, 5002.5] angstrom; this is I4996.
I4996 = 3.774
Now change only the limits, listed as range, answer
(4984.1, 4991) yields 3.93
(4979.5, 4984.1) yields 4.628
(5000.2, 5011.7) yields 4.038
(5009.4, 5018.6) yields 3.89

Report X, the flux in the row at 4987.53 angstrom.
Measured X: 4.195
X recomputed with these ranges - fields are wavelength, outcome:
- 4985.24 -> 3.93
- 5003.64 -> 4.038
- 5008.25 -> 4.103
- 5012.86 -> 3.89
